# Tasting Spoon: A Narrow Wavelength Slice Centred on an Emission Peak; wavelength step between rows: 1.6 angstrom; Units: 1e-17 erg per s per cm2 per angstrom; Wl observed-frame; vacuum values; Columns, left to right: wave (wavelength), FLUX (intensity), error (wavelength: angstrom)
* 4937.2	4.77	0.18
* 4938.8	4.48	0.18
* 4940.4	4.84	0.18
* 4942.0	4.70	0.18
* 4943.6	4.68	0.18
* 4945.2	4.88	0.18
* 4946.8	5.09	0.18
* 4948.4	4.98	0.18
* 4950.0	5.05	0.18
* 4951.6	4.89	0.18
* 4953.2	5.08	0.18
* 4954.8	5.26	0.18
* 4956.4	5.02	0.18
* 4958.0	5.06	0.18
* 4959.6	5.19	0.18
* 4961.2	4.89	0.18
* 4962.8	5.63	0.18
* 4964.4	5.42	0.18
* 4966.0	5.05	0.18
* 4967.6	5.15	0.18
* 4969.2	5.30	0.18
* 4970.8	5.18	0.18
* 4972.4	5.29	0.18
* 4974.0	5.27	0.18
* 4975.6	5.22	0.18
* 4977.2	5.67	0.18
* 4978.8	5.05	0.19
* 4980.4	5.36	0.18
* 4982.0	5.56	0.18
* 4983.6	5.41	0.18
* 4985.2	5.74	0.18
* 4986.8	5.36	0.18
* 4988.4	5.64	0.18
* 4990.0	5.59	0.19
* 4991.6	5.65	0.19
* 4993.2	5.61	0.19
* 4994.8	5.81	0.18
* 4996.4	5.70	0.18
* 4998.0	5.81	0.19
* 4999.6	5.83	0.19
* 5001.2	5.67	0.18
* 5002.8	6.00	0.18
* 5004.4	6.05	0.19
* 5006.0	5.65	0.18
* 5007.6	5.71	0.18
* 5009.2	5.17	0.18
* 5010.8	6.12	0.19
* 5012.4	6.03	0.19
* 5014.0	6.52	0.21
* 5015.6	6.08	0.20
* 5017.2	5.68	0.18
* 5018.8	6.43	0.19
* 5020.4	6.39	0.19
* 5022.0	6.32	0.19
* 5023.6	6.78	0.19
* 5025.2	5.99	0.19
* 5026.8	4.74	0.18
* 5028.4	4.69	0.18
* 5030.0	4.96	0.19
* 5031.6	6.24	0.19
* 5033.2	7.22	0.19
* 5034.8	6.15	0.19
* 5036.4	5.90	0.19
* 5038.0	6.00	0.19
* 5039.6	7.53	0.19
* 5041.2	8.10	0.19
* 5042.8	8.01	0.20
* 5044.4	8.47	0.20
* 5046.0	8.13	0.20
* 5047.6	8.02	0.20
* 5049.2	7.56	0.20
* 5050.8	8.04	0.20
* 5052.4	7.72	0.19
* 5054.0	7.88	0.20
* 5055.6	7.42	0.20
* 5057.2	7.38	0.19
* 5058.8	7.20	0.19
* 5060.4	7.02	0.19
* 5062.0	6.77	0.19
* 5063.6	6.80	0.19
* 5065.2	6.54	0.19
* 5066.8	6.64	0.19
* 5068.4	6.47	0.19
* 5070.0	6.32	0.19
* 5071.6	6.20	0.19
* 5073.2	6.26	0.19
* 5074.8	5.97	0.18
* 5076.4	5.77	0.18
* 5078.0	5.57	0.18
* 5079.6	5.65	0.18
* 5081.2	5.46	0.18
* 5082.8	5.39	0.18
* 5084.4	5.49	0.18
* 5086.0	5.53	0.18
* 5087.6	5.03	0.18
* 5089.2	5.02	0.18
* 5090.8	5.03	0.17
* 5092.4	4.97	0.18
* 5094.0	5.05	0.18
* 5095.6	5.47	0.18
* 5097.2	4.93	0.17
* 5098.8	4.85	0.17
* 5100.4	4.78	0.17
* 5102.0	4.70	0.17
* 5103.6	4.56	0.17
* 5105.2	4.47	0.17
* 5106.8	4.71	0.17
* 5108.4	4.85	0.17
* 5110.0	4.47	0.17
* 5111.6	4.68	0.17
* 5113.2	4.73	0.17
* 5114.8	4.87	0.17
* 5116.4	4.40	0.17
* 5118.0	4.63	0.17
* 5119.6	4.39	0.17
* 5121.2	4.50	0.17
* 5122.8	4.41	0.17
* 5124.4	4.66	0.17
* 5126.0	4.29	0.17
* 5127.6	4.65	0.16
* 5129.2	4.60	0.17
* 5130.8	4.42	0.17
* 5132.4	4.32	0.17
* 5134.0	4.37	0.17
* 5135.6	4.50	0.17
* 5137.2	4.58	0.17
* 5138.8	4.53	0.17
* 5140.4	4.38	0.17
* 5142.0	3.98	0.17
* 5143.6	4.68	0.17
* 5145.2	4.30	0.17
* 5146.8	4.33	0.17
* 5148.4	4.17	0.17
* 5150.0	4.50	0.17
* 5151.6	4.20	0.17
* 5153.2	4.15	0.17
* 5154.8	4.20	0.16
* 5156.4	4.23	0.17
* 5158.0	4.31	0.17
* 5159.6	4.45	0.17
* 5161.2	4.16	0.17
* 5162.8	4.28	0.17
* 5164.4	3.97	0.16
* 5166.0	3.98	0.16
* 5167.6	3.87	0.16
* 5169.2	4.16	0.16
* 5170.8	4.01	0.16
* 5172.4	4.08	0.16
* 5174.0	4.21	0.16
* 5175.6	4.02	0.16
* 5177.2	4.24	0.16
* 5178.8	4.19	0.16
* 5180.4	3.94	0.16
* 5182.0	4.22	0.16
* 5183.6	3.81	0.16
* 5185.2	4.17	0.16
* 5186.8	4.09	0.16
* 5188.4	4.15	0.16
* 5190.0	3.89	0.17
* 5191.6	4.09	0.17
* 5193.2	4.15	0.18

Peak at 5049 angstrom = C IV 1549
